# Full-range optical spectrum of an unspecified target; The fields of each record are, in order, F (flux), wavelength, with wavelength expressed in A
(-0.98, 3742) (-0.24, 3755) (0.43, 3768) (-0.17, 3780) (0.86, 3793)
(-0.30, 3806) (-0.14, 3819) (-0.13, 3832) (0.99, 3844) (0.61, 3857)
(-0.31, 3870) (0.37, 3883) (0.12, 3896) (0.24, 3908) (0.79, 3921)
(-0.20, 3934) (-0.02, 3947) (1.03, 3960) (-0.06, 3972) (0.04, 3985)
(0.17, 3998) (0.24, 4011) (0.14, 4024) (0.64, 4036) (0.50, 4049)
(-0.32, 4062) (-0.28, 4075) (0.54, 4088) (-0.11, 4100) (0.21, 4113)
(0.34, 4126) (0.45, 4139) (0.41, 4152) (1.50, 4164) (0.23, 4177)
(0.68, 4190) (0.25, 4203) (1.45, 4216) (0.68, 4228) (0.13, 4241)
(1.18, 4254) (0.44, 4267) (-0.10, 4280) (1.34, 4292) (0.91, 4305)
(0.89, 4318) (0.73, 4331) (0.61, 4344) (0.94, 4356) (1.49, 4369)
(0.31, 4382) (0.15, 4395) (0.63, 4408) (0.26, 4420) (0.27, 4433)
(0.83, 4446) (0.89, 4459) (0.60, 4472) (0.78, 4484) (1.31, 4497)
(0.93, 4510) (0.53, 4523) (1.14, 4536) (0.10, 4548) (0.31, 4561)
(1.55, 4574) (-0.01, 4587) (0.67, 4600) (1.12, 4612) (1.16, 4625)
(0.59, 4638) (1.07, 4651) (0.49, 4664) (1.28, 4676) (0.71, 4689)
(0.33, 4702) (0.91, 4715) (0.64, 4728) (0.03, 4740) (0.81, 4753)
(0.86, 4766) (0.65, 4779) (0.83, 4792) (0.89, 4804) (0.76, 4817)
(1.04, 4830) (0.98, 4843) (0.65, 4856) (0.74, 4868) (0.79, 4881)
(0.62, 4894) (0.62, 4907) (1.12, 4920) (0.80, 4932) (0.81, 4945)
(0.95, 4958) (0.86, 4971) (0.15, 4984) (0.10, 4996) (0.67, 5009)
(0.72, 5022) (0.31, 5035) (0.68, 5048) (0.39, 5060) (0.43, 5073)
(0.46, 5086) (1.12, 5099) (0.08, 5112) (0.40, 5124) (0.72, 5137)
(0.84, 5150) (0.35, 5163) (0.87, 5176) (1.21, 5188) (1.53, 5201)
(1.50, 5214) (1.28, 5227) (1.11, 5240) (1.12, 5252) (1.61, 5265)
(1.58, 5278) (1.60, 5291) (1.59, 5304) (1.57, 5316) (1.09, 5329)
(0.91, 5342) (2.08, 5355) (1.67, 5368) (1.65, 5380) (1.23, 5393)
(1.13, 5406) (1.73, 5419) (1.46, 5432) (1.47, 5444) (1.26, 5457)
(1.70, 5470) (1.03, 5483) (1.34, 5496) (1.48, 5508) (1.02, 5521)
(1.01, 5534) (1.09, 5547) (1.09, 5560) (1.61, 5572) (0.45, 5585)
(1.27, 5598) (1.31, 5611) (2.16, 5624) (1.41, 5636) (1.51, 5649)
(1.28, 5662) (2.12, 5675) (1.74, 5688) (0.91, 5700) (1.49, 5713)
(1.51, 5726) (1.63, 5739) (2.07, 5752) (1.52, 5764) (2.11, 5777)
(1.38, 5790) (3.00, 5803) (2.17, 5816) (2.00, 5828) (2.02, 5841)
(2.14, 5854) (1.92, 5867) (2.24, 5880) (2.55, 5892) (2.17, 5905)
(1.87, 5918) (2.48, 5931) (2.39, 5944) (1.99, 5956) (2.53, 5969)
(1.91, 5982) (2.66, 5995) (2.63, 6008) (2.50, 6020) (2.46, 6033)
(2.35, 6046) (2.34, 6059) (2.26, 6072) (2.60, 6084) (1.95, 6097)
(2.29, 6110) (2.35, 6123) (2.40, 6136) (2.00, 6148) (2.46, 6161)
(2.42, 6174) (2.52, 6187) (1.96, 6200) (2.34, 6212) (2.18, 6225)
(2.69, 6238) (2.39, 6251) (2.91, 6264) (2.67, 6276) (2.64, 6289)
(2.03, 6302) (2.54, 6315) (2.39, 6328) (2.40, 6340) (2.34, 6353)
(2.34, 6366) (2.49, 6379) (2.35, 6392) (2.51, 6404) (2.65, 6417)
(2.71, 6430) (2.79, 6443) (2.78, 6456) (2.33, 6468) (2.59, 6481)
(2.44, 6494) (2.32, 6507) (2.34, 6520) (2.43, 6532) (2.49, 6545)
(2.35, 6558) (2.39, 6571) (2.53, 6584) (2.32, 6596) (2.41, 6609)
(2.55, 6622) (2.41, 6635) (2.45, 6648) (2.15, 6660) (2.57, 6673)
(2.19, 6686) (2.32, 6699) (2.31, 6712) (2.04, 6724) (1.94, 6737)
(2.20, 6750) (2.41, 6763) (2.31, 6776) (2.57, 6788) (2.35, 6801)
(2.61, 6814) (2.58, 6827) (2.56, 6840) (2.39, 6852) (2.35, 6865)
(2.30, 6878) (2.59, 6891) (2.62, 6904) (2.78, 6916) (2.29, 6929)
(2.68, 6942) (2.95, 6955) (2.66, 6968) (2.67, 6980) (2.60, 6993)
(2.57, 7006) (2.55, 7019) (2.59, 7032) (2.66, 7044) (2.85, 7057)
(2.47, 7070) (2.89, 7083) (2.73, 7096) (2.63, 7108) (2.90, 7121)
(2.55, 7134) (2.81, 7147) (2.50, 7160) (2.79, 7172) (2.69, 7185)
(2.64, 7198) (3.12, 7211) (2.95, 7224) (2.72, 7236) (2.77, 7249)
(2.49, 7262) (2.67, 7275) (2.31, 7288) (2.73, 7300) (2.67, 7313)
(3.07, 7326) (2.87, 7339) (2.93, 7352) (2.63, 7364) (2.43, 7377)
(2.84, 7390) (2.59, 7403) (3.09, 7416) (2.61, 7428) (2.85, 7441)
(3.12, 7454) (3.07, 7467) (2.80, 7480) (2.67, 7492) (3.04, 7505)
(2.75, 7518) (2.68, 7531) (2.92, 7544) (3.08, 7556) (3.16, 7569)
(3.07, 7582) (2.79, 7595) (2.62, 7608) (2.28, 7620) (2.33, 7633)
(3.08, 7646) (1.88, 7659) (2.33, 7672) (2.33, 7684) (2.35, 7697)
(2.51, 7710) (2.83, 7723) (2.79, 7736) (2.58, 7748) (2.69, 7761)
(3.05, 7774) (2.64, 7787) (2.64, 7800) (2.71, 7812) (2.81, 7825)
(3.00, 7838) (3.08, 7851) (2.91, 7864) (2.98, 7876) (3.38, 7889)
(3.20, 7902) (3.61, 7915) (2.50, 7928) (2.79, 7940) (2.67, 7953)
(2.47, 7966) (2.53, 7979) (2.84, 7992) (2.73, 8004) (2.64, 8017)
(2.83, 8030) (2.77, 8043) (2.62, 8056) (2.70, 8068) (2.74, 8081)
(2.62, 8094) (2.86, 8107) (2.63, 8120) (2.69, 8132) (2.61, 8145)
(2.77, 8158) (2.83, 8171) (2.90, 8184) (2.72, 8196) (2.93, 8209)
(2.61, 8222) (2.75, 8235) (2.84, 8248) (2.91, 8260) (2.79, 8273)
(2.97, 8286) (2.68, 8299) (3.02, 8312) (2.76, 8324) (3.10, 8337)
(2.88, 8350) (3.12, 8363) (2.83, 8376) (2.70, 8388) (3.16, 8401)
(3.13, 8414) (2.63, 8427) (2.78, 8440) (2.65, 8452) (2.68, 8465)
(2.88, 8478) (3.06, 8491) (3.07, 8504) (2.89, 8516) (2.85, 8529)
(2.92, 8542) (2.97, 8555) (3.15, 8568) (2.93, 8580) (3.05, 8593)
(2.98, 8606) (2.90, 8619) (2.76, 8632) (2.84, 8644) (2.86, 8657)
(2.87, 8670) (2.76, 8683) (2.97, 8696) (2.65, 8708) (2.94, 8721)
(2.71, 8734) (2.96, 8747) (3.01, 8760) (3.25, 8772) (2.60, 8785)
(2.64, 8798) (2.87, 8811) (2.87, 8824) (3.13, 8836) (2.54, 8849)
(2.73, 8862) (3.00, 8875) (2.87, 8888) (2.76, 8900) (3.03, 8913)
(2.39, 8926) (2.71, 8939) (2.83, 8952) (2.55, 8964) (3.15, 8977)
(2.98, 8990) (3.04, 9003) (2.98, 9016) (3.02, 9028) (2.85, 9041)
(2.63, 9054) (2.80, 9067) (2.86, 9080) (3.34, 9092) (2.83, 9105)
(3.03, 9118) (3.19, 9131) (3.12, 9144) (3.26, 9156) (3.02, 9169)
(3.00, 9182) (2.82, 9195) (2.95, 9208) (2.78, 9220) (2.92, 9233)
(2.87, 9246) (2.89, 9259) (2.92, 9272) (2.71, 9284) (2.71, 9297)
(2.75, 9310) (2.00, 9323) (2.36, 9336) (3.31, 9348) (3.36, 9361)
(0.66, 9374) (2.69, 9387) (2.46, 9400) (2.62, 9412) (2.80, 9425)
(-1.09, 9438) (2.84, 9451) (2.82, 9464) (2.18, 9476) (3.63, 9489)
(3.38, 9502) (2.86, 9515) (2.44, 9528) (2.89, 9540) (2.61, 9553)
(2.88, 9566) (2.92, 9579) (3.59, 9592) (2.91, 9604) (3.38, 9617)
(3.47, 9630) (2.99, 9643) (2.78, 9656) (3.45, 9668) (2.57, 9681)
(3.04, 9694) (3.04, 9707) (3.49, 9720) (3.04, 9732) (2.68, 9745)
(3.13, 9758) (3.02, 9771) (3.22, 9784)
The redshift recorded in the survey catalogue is 0.301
